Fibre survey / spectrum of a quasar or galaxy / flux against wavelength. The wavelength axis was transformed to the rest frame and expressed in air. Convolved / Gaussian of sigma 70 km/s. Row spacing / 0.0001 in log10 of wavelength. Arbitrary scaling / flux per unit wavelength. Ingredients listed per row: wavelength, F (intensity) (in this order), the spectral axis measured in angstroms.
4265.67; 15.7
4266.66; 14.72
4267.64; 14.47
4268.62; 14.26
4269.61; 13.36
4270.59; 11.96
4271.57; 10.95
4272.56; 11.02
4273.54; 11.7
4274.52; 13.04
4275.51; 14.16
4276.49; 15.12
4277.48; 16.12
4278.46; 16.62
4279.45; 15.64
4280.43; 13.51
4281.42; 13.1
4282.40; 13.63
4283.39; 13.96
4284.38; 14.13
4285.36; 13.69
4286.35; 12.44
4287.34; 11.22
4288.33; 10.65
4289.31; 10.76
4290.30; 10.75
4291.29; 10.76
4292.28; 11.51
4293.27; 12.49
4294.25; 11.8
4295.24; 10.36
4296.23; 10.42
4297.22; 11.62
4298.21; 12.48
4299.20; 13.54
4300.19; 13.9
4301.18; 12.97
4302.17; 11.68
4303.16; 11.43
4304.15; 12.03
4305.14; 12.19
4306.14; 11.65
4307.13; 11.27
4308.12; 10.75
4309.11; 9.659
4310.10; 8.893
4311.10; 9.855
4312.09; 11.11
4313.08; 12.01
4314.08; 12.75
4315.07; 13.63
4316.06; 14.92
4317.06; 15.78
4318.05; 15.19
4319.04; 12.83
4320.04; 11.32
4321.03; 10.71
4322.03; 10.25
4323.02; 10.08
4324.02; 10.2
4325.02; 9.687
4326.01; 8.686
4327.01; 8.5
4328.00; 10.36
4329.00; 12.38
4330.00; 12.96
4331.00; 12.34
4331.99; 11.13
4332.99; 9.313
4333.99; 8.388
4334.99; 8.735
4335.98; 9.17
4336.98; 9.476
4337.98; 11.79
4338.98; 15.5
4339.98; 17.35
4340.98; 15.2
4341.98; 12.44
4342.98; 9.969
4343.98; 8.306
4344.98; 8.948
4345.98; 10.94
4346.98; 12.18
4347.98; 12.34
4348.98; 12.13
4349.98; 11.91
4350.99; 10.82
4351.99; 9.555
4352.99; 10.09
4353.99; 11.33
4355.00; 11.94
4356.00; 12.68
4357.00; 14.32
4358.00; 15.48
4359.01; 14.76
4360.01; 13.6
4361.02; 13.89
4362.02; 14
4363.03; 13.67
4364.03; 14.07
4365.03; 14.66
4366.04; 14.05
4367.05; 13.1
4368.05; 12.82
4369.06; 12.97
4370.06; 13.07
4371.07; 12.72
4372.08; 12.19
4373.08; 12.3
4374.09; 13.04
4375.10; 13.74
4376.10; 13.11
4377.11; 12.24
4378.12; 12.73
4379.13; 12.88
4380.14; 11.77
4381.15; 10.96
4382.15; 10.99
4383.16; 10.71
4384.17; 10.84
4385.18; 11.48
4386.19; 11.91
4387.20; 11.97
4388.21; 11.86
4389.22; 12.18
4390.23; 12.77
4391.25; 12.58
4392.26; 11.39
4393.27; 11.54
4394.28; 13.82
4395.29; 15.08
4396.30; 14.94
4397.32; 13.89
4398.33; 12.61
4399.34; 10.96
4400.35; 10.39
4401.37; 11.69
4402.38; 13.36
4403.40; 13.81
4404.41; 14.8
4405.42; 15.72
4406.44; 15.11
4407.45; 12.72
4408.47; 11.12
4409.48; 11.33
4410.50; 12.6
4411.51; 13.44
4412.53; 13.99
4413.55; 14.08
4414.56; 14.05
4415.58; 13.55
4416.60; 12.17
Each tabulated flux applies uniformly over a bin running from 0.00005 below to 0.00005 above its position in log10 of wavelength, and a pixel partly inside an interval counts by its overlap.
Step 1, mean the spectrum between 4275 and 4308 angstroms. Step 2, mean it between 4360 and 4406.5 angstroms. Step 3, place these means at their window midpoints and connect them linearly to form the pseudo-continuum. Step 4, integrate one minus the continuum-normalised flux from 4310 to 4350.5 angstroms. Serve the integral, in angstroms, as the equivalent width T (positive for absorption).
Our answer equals 3.9 angstroms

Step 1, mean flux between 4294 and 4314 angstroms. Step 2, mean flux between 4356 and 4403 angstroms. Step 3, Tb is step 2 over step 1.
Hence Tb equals 1.11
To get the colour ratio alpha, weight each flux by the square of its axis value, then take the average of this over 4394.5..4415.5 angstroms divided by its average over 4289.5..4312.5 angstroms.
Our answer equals 1.2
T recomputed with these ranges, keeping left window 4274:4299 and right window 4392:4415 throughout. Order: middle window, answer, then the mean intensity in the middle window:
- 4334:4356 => 2.7 angstroms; 11.4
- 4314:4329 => 1.5 angstroms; 11.7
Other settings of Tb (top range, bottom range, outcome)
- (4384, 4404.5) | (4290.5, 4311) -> 1.09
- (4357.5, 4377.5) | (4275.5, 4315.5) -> 1.09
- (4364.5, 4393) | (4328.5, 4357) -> 1.08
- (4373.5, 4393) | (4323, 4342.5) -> 1.08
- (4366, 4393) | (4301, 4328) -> 1.07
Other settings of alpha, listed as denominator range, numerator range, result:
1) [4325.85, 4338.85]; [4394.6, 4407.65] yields 1.33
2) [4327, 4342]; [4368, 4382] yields 1.10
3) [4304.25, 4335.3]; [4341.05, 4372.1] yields 1.13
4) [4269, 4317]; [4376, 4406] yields 1.06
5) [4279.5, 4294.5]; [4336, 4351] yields 0.98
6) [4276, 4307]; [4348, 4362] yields 1.02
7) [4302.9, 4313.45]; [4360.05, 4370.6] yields 1.28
